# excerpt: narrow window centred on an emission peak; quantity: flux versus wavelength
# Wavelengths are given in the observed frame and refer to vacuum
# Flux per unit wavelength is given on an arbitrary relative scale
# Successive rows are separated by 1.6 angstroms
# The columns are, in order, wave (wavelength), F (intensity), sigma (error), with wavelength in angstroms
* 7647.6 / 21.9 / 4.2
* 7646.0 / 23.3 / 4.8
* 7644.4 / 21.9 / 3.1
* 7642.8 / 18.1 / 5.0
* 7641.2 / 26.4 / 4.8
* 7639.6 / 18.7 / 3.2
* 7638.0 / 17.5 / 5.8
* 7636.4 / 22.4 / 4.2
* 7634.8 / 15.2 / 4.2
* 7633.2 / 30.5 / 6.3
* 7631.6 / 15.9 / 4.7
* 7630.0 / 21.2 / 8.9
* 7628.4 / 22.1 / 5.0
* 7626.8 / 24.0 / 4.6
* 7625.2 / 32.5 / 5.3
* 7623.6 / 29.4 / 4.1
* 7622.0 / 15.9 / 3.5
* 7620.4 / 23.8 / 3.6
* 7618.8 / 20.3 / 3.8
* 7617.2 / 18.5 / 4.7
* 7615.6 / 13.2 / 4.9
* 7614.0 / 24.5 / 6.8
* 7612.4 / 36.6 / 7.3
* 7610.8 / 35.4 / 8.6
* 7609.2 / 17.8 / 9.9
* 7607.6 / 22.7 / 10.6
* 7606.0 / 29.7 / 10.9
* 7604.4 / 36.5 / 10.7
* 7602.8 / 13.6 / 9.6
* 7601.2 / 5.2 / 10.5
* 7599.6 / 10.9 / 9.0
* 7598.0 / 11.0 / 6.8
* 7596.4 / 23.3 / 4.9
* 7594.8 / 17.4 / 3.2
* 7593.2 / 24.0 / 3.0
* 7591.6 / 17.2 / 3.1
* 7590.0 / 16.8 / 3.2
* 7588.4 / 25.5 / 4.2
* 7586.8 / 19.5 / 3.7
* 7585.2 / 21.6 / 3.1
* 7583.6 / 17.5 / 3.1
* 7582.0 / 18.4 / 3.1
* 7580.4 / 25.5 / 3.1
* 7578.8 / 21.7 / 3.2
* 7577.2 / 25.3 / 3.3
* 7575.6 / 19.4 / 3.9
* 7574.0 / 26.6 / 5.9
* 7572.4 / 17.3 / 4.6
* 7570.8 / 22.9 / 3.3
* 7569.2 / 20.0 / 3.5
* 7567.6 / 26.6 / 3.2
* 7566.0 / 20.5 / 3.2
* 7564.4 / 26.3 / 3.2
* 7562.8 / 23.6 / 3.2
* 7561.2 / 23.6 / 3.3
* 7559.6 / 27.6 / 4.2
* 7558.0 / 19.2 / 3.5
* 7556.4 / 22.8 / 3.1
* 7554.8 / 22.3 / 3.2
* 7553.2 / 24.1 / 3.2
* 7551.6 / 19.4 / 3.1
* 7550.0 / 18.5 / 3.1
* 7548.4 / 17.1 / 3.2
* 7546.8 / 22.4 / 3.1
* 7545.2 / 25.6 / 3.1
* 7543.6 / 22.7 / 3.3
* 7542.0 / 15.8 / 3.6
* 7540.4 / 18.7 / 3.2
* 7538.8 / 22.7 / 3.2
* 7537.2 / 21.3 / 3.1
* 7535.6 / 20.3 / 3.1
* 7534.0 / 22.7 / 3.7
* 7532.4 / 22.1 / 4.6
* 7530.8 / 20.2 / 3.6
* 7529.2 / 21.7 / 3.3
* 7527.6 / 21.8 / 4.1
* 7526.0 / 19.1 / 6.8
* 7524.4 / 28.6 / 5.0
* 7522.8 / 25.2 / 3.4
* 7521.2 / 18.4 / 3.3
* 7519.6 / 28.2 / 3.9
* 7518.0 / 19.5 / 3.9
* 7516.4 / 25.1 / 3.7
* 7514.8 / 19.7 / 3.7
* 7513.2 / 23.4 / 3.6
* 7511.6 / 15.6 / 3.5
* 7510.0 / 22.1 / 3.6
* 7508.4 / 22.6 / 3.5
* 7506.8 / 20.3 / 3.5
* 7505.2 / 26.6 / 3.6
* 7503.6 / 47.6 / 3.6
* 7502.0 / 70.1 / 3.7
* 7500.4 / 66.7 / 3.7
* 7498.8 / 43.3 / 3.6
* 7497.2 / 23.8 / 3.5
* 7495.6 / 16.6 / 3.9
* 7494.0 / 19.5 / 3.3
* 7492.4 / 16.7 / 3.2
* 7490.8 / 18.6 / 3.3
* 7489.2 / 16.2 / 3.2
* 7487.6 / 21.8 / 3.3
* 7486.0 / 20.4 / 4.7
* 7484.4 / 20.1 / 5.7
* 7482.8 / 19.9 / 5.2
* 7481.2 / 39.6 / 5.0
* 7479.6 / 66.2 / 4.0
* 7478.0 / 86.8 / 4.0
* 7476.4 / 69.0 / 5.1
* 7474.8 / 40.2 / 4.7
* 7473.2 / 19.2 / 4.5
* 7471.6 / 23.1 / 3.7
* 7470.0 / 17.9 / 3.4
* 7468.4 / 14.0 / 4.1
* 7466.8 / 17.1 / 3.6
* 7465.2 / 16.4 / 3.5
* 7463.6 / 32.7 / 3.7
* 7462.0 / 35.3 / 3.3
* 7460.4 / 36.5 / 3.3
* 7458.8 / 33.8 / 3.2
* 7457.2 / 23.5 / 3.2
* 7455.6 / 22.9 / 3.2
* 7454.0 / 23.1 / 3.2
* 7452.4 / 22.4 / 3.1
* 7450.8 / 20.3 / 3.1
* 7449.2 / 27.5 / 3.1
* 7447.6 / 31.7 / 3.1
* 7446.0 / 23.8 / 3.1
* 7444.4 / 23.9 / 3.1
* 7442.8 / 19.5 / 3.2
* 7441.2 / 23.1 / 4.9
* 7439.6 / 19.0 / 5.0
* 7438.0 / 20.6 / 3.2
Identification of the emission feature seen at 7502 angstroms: [N II]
